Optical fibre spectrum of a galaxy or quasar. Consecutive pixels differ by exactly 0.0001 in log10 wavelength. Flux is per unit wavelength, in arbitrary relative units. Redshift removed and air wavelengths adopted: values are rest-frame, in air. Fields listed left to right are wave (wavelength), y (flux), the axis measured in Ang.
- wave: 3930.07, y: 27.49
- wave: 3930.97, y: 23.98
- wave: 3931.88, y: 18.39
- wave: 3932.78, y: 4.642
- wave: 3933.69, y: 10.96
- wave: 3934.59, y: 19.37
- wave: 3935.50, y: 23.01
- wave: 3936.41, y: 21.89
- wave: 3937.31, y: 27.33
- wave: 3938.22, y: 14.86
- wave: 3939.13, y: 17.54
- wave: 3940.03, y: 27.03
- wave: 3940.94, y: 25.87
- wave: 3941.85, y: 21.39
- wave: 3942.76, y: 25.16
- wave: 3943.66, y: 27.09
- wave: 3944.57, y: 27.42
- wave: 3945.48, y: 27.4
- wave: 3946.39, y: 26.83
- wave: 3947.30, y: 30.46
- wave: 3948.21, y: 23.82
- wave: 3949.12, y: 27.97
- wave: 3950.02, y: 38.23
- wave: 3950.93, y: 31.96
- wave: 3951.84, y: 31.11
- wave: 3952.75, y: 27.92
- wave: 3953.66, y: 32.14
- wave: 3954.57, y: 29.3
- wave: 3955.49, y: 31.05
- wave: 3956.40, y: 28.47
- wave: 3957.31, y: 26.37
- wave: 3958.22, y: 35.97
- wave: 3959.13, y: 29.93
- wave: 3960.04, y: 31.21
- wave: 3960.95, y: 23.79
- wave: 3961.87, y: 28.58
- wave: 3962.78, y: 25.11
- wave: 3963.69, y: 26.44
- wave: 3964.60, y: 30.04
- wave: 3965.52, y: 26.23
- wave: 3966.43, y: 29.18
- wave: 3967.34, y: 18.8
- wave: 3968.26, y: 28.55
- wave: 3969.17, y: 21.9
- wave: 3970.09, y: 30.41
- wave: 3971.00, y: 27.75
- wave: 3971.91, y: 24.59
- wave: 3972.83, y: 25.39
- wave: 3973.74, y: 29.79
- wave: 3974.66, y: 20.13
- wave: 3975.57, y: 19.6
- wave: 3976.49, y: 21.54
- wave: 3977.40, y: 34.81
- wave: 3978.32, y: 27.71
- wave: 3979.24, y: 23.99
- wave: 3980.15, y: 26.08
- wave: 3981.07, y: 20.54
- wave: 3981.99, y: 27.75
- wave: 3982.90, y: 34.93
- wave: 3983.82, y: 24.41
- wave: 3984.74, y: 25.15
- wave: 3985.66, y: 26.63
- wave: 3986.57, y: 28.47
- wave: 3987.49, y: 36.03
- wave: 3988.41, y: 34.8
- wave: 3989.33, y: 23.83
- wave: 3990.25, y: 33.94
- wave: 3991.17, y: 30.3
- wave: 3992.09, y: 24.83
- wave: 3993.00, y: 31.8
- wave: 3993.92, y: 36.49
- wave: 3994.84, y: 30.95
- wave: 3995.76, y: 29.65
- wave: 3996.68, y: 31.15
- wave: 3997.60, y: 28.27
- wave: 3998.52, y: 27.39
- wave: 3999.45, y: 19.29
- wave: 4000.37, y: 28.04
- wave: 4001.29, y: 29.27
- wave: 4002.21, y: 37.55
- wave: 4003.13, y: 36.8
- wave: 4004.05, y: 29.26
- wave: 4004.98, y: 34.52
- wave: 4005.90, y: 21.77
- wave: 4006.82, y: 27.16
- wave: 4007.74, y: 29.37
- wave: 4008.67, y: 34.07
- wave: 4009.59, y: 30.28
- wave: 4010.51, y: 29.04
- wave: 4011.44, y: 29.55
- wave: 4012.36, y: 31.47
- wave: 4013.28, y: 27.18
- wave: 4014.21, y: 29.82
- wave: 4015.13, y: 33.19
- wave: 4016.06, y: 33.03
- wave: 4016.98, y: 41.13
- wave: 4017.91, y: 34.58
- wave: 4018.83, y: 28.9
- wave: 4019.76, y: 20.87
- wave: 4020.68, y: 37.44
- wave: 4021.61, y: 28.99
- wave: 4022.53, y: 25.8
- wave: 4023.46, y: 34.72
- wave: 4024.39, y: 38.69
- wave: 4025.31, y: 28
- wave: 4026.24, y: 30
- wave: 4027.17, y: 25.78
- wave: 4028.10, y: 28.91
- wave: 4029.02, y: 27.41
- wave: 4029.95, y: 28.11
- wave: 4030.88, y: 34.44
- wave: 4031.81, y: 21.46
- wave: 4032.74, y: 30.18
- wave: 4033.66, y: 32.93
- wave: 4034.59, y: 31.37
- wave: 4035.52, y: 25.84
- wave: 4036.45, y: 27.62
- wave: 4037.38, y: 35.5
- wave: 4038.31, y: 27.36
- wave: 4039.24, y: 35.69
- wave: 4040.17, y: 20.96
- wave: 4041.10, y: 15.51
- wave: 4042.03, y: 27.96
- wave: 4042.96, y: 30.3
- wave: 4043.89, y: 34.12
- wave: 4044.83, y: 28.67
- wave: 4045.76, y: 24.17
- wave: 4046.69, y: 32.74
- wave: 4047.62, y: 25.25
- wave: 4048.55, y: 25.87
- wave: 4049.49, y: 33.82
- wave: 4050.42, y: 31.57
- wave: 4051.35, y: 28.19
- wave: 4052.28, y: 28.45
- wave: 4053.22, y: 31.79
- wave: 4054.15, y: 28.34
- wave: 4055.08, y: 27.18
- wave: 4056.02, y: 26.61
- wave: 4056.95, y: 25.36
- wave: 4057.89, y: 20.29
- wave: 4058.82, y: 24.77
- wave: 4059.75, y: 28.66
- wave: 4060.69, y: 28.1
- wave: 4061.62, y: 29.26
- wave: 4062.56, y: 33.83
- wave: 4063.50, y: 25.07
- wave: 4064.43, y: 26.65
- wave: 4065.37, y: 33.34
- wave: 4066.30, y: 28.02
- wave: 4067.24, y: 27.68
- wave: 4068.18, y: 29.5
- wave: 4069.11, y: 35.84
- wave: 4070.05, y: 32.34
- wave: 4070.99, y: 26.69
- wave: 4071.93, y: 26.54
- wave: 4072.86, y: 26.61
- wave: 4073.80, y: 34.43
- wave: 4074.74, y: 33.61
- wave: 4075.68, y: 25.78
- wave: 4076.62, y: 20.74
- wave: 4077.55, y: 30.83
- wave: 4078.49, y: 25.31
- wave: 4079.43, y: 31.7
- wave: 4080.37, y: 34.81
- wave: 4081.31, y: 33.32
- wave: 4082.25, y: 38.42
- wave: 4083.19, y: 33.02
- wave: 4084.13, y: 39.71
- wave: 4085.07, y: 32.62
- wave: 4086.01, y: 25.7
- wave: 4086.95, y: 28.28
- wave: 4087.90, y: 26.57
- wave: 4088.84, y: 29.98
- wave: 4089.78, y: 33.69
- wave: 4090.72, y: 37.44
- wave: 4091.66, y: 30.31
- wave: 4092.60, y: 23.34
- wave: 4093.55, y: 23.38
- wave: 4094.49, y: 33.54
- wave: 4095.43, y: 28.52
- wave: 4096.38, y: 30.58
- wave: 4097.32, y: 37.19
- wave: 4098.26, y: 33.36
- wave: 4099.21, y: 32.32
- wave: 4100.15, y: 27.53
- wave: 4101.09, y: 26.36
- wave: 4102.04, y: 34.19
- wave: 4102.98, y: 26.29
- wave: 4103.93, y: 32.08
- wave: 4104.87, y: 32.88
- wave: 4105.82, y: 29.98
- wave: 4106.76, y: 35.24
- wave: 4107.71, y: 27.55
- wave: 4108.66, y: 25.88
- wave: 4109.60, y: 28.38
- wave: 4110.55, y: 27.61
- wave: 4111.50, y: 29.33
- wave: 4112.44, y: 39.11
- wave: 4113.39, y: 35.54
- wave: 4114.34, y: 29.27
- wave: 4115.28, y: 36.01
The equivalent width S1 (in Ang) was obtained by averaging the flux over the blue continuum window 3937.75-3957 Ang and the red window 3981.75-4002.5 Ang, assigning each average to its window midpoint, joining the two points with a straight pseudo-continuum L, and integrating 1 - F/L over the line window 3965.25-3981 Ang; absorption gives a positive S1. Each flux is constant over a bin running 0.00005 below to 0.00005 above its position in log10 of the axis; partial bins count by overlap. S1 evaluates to 1.68 Ang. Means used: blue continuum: 27.3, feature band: 25.5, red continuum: 29.6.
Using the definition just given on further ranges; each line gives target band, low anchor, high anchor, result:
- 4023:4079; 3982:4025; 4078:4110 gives 3.5 Ang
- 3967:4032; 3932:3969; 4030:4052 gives -3.6 Ang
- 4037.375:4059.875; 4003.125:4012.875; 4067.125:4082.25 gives 1.7 Ang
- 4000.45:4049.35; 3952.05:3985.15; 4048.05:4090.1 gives -2.4 Ang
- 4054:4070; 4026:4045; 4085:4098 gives 0.6 Ang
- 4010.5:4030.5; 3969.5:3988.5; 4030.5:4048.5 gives -1.9 Ang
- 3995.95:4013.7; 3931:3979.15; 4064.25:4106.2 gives -1.3 Ang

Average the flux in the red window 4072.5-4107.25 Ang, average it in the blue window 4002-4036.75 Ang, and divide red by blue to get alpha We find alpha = 1.0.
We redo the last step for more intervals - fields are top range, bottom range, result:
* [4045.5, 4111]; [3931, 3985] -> 1.15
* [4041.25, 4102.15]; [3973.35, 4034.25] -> 1.01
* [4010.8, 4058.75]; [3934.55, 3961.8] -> 1.07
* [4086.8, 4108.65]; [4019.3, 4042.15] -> 1.05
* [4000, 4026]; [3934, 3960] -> 1.15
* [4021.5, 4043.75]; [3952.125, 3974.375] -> 1.04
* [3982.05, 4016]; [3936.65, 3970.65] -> 1.09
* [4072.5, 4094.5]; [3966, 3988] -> 1.15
